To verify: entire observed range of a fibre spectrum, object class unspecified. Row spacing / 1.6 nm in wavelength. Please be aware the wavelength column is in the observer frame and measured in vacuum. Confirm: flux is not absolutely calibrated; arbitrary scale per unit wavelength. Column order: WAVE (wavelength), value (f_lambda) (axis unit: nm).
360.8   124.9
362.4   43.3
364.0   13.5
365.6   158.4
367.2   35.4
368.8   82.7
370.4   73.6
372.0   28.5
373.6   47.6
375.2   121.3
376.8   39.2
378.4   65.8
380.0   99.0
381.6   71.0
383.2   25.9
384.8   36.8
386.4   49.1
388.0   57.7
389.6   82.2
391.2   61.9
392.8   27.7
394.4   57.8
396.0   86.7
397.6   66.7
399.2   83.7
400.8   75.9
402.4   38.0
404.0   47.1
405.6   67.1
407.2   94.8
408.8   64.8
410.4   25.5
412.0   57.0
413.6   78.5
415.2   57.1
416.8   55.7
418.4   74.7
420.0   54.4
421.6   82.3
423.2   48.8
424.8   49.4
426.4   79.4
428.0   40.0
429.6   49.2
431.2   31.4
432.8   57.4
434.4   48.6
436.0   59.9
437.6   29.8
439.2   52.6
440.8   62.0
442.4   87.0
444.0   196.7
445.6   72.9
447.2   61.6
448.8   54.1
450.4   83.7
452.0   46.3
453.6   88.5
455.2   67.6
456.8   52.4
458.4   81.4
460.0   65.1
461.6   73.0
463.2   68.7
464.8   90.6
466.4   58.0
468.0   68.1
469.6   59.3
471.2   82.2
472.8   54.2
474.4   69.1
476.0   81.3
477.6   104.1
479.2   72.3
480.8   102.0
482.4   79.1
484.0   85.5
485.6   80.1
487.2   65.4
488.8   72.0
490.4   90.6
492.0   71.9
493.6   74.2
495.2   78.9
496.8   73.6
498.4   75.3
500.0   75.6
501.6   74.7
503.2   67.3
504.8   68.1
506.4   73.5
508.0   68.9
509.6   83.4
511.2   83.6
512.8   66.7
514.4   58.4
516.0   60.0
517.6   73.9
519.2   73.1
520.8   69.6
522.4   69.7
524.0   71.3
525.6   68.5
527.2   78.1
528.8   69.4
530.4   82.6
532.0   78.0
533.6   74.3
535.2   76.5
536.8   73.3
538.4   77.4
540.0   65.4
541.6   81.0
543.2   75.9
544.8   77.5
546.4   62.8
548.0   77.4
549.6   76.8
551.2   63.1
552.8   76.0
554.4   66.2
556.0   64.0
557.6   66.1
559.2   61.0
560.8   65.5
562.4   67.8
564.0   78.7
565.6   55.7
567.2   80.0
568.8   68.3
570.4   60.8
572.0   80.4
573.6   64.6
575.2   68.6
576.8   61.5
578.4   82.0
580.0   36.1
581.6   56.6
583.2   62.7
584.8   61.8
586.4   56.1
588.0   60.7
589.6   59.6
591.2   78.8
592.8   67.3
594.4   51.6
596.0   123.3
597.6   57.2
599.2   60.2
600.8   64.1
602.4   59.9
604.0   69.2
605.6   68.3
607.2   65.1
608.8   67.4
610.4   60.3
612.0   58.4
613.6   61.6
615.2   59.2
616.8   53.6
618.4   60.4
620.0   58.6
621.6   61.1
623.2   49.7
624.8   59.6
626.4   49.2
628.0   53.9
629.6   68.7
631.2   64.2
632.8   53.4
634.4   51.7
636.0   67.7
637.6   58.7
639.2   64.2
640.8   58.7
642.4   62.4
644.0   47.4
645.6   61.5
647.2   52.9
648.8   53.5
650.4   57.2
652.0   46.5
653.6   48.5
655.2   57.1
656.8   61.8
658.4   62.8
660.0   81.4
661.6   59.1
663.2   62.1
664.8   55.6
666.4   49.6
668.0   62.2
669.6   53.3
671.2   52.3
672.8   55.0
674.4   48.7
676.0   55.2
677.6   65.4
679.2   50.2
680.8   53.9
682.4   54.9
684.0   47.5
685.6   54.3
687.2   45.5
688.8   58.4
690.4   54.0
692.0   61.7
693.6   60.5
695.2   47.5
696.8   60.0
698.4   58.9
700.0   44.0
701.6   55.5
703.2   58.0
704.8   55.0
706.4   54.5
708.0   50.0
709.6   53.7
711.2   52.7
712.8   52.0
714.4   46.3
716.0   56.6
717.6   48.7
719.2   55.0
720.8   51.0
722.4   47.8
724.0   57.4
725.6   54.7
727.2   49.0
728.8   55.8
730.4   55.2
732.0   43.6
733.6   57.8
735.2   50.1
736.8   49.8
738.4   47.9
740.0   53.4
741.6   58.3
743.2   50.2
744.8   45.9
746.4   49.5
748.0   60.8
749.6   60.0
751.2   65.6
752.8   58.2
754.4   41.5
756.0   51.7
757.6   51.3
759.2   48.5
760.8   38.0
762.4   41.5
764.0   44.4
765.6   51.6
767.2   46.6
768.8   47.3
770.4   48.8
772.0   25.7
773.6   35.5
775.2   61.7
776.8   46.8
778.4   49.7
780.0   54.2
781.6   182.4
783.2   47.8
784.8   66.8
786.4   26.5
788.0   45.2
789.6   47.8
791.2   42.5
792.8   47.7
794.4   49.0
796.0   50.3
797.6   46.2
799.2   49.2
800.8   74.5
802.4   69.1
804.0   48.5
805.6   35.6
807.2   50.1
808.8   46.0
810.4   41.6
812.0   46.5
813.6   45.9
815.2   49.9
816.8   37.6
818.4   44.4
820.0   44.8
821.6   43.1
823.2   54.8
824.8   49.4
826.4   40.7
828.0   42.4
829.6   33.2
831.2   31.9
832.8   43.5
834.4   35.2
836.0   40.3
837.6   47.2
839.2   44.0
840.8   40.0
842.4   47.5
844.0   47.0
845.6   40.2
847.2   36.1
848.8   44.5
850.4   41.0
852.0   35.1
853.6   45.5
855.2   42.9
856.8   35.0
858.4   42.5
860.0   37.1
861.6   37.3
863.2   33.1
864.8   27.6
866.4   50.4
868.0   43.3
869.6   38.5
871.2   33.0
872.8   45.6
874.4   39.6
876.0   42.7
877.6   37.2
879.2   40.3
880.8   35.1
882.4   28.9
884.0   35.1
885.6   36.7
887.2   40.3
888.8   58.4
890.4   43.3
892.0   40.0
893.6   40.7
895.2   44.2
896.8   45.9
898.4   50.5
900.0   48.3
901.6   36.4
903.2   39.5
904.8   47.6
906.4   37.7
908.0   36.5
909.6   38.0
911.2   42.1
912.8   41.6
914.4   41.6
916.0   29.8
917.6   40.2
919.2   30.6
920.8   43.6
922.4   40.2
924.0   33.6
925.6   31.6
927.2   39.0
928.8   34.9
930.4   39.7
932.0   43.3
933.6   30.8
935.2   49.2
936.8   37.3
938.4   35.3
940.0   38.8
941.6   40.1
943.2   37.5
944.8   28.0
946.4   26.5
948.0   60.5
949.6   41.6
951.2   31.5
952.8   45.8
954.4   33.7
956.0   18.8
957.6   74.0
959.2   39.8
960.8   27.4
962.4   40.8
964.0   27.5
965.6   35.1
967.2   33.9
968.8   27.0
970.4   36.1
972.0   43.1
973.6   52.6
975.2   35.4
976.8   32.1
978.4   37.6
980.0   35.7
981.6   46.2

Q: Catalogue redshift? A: 0.191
